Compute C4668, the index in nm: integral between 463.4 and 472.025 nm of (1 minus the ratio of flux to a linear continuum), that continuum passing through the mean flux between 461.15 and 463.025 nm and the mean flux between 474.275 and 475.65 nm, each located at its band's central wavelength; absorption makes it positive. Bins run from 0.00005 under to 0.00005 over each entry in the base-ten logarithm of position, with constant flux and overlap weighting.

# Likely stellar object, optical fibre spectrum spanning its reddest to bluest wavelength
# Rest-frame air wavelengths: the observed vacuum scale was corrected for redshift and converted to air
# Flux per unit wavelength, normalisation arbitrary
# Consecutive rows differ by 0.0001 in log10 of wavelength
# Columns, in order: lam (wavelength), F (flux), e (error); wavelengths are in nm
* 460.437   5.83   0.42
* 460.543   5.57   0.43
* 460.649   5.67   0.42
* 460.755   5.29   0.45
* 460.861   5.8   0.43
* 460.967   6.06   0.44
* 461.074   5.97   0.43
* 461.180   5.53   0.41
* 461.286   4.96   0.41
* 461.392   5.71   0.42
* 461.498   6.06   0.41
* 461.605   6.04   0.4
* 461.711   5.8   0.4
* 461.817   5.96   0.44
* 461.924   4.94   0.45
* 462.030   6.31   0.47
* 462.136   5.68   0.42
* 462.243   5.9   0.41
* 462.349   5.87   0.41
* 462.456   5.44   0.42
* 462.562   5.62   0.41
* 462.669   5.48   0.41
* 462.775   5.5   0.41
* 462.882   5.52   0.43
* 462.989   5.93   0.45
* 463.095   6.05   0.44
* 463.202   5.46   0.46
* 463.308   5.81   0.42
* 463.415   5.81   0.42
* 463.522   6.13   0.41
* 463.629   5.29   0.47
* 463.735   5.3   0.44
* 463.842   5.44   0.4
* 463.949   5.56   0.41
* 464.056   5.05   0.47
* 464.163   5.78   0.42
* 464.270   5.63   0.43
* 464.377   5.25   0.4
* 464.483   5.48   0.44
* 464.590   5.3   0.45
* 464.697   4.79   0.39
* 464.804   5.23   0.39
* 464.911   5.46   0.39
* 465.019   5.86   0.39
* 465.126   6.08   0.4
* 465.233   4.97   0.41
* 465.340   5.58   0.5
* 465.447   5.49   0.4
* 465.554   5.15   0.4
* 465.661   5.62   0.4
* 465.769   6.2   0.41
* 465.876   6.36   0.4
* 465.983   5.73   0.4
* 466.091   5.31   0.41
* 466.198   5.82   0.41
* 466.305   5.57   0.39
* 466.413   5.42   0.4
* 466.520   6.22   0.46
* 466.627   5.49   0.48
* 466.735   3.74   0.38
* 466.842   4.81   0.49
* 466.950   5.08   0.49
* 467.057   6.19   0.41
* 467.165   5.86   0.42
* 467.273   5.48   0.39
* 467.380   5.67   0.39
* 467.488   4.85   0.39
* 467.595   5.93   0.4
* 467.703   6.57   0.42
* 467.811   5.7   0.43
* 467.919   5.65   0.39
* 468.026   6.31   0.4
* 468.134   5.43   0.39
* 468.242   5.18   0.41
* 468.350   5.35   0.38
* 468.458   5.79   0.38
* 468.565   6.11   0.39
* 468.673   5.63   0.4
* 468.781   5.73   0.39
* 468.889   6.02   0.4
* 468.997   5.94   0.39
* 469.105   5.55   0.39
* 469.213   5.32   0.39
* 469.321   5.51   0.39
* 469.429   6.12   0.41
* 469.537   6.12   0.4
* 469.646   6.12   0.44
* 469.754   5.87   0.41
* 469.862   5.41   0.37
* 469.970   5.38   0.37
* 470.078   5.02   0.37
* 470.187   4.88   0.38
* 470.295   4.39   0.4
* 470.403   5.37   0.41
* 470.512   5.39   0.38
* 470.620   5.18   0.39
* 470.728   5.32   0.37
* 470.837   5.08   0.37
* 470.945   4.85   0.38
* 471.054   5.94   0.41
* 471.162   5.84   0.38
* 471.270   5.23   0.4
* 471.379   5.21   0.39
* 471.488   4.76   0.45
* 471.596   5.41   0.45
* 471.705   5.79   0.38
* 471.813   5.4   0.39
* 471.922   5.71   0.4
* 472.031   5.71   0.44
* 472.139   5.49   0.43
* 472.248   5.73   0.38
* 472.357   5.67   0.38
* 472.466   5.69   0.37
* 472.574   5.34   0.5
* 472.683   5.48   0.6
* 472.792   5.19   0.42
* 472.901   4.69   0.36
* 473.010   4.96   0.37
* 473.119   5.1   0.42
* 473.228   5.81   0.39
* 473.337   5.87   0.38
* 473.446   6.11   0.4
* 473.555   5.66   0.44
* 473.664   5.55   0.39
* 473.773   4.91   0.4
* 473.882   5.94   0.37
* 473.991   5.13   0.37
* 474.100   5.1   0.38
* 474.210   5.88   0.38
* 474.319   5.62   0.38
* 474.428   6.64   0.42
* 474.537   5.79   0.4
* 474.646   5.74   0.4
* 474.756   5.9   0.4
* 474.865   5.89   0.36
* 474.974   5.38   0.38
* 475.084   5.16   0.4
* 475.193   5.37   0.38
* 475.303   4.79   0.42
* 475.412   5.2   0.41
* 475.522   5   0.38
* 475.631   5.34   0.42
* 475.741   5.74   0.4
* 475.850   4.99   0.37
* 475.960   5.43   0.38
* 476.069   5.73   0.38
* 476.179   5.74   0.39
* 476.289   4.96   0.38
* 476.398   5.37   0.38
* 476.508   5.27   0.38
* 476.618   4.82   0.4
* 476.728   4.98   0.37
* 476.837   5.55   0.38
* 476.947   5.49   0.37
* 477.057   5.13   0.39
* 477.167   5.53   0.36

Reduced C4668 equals 0.15 nm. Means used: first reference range 5.68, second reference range 5.53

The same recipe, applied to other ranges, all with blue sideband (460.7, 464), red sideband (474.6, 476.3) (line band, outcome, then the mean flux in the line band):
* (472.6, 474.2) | 0.012 nm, 5.4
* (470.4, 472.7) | 0.021 nm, 5.44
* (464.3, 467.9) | 0.051 nm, 5.53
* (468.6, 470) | -0.056 nm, 5.76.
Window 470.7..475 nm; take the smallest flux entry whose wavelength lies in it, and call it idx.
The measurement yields 4.69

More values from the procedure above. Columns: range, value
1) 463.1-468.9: 3.74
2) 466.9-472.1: 4.39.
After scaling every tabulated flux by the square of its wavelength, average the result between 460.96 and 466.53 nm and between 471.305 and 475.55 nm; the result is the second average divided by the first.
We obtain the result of 1.02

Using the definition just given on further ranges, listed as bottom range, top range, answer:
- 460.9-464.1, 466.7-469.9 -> 1.02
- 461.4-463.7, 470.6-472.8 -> 0.99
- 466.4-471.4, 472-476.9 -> 1.01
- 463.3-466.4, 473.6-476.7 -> 1.02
